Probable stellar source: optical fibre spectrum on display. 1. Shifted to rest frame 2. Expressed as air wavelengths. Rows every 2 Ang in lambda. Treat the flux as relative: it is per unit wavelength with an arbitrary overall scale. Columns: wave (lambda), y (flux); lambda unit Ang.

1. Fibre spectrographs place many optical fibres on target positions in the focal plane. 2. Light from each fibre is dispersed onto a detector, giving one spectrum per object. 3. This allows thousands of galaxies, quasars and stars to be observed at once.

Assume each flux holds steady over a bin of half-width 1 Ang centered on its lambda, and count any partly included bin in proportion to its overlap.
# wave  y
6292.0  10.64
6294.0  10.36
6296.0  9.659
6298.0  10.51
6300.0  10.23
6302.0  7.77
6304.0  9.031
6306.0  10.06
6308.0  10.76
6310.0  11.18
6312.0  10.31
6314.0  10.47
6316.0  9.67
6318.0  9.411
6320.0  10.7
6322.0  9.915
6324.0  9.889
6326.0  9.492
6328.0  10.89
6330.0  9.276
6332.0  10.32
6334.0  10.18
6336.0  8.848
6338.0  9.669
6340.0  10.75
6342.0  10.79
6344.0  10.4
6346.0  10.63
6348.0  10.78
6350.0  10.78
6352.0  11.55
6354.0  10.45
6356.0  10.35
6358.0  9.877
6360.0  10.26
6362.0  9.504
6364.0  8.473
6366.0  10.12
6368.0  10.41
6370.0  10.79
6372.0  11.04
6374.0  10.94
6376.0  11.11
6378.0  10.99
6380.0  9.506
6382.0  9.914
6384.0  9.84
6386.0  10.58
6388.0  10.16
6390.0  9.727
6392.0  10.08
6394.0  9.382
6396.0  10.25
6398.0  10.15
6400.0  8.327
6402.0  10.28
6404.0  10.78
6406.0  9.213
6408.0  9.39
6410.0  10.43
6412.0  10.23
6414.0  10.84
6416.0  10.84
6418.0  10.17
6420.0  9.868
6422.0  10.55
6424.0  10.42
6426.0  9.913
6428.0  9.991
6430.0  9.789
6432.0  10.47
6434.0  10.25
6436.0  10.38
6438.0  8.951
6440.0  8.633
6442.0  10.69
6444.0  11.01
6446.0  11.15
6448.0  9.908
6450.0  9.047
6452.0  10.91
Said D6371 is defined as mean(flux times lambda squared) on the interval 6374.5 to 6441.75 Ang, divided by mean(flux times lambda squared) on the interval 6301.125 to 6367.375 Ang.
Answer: 1.0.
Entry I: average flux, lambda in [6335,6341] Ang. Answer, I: 9.76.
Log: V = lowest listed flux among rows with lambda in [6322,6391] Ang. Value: 8.473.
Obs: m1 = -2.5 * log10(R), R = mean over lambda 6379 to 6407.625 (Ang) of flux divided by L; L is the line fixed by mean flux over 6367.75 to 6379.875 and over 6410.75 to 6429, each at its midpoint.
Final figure 0.08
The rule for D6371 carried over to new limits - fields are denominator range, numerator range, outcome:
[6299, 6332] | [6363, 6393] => 1.05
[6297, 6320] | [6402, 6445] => 1.05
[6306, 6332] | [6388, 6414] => 1.00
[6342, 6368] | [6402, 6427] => 1.01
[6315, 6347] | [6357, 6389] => 1.03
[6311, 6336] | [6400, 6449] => 1.05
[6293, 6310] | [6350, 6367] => 1.04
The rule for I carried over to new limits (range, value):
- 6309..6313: 10.7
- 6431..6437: 10.4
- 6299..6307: 9.27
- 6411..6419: 10.5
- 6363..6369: 9.67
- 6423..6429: 10.1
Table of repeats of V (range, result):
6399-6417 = 8.327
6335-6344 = 8.848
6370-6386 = 9.506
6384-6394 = 9.382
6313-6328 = 9.411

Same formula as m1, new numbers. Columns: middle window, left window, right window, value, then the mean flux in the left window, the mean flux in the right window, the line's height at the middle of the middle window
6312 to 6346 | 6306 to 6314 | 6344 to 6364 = 0.05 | 10.6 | 10.4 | 10.5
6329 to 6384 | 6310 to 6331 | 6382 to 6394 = -0.03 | 10.1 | 10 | 10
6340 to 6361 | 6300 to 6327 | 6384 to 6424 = -0.07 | 9.91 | 10.1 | 9.97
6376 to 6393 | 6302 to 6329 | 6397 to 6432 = -0.01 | 10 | 10.1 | 10.1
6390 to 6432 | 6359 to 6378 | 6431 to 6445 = 0.01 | 10.3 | 10.1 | 10.2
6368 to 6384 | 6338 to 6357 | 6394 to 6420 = -0.02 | 10.7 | 10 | 10.4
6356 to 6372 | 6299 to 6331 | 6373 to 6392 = 0.02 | 9.94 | 10.3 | 10.2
